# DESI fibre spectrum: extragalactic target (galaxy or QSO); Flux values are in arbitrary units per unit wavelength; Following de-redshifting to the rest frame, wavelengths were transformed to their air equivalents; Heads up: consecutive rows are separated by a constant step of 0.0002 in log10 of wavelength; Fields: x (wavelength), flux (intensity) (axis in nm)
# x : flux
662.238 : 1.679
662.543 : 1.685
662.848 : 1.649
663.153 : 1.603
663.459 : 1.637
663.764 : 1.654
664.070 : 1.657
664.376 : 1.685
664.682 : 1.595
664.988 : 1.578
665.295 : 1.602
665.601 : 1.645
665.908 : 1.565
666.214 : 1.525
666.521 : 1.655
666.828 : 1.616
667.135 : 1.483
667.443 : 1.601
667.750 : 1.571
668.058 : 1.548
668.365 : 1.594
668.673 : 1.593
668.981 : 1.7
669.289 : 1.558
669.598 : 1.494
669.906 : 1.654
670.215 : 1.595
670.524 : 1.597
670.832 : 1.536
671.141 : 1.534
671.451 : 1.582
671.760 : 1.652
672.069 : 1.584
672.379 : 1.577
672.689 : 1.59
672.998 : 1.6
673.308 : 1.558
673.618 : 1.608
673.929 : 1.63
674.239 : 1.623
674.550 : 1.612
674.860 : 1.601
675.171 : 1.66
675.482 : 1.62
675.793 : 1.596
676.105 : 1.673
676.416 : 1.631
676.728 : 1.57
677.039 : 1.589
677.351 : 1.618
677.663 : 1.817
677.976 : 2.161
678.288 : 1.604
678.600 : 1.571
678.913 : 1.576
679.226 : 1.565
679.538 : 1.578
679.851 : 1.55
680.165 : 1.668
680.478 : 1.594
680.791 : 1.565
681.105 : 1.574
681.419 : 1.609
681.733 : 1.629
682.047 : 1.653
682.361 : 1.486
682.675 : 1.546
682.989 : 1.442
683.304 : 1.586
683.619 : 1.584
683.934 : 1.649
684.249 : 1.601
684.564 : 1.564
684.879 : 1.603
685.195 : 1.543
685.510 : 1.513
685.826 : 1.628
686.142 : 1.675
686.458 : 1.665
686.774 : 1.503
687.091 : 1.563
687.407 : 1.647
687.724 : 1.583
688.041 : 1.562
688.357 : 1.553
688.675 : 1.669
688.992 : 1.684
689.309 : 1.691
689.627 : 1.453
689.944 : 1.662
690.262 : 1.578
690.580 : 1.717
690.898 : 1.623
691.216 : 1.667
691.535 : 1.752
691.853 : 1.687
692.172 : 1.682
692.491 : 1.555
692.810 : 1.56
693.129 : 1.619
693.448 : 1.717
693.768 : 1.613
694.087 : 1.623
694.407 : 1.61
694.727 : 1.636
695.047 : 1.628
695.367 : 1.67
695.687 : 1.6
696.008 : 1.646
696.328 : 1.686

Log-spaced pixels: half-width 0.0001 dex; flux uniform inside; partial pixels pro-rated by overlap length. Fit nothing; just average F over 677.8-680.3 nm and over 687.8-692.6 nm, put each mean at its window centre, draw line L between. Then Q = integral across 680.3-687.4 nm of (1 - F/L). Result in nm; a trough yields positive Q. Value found 0.29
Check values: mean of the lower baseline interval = 1.66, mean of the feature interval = 1.58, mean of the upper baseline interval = 1.64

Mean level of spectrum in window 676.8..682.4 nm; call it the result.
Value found 1.64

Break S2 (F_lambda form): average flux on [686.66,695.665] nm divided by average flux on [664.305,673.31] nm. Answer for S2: 1.02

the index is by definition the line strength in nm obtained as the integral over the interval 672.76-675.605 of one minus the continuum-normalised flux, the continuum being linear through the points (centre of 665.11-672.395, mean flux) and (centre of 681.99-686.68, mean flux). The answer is -0.05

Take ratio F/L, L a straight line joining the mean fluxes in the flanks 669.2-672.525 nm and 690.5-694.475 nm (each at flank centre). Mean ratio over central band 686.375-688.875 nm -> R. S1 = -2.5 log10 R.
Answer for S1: 0.027 mag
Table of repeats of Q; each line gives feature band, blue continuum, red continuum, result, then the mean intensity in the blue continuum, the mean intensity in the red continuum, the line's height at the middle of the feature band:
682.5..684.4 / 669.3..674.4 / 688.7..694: 0.06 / 1.59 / 1.64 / 1.62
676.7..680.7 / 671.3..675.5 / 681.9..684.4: -0.17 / 1.61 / 1.57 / 1.59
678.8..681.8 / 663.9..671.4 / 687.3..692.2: 0.05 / 1.59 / 1.64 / 1.62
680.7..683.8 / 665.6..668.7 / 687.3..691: 0.07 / 1.58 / 1.62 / 1.61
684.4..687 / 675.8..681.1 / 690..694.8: 0.09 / 1.64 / 1.64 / 1.64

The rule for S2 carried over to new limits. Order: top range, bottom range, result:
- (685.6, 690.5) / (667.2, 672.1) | 1.01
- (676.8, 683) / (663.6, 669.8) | 1.02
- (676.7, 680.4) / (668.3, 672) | 1.04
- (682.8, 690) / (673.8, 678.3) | 0.95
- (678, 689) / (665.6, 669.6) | 1.01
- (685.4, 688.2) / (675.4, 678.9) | 0.95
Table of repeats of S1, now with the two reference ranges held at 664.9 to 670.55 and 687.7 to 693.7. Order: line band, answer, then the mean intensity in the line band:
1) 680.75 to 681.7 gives 0.02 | 1.59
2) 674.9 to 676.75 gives -0.02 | 1.63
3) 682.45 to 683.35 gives 0.07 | 1.51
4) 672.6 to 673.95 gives 0.00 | 1.59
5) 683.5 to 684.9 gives 0.01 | 1.6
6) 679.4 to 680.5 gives 0.01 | 1.6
